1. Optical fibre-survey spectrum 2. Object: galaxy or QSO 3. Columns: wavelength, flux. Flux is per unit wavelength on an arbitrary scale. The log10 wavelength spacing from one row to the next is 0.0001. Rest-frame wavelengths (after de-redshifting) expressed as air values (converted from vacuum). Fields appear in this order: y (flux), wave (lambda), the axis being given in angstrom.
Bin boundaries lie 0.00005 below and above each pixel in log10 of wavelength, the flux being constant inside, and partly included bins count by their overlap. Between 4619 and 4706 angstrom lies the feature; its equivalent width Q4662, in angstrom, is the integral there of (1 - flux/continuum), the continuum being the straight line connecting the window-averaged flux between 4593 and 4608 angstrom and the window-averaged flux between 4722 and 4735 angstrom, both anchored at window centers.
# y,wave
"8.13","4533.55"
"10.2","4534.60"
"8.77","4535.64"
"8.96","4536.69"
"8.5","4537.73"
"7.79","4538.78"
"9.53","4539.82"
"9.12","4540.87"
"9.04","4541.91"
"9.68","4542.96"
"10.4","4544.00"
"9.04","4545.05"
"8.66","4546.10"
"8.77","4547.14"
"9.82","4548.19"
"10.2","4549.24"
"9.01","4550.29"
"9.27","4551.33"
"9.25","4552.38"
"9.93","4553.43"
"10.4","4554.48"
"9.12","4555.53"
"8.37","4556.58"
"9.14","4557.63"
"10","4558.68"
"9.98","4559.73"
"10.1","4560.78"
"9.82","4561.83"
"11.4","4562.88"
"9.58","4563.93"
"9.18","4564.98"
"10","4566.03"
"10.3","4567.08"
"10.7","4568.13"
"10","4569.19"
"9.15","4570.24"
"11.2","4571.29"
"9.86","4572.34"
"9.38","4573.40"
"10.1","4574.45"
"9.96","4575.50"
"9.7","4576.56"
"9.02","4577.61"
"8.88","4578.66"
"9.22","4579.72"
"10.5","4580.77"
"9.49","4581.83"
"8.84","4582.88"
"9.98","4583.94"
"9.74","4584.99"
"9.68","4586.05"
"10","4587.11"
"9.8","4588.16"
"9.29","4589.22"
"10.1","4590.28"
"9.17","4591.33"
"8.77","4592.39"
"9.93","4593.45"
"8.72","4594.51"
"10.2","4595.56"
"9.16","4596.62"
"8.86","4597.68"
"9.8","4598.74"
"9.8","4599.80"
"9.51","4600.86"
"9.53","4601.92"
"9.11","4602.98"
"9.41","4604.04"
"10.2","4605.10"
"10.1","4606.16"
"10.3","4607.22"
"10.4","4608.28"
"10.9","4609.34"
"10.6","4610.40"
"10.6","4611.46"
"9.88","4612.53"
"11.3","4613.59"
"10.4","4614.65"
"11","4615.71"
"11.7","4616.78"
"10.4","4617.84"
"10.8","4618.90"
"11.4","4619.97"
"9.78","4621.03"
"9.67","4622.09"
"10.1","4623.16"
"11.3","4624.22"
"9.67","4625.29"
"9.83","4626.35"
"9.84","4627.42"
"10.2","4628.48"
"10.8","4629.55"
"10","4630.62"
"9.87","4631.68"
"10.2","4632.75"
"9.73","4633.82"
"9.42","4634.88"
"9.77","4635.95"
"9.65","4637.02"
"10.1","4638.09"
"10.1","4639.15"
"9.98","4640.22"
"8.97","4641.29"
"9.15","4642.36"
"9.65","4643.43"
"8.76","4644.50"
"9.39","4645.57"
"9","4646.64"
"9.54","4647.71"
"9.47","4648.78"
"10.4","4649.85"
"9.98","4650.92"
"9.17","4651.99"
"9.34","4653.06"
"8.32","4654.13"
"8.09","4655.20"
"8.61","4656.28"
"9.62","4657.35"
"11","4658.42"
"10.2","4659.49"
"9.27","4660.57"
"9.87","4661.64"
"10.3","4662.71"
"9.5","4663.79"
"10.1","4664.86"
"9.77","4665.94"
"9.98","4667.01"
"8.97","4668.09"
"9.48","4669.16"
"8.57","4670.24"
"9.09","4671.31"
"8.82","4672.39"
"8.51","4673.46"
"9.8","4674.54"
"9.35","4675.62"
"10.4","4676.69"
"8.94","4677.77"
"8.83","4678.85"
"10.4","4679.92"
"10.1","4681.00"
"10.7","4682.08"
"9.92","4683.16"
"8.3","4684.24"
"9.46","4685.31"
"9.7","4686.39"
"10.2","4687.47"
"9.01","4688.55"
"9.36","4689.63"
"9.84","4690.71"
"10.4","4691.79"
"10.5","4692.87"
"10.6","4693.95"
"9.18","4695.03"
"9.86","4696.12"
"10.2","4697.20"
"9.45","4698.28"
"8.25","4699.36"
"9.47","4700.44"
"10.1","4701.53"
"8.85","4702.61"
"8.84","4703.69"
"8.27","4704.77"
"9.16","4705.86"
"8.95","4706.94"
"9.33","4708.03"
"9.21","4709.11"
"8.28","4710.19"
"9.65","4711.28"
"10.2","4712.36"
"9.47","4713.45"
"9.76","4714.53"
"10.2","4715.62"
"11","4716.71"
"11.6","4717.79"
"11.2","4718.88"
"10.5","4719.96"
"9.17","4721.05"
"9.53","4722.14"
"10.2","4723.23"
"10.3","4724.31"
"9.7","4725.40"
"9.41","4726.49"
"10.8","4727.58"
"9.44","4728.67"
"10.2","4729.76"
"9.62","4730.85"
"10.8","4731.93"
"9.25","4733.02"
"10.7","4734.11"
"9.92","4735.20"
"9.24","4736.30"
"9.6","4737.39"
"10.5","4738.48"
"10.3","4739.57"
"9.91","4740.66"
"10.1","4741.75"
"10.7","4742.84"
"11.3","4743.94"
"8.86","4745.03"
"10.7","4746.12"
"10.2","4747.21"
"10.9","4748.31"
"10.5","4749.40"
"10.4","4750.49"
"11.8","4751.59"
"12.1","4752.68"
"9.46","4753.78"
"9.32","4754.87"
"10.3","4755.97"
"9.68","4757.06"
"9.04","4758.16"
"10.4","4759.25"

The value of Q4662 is 1.6 angstrom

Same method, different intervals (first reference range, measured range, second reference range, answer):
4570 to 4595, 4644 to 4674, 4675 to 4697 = 1.0 angstrom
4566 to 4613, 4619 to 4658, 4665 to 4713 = -0.3 angstrom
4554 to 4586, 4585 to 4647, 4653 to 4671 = -2.0 angstrom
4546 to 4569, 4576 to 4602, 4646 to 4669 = 0.4 angstrom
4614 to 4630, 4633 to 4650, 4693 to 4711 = 1.0 angstrom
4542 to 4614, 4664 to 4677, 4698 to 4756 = 0.6 angstrom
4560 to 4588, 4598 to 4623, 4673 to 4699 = -1.2 angstrom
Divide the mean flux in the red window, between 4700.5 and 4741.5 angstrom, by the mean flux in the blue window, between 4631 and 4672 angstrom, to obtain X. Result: 1.03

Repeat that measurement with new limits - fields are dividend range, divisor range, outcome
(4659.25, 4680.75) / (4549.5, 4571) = 0.97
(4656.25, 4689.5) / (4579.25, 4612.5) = 0.98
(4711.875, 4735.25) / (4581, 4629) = 1.02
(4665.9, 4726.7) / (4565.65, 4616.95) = 0.97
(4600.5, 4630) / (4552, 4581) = 1.05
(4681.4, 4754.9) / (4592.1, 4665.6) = 1.01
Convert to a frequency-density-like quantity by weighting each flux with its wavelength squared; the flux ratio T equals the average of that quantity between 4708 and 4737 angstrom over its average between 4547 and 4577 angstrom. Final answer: 1.1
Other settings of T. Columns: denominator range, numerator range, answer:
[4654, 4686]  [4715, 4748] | 1.10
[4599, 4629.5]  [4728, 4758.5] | 1.05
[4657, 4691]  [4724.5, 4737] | 1.06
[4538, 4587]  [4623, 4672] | 1.04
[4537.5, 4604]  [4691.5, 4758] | 1.11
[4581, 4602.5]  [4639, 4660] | 1.01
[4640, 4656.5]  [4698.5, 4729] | 1.08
